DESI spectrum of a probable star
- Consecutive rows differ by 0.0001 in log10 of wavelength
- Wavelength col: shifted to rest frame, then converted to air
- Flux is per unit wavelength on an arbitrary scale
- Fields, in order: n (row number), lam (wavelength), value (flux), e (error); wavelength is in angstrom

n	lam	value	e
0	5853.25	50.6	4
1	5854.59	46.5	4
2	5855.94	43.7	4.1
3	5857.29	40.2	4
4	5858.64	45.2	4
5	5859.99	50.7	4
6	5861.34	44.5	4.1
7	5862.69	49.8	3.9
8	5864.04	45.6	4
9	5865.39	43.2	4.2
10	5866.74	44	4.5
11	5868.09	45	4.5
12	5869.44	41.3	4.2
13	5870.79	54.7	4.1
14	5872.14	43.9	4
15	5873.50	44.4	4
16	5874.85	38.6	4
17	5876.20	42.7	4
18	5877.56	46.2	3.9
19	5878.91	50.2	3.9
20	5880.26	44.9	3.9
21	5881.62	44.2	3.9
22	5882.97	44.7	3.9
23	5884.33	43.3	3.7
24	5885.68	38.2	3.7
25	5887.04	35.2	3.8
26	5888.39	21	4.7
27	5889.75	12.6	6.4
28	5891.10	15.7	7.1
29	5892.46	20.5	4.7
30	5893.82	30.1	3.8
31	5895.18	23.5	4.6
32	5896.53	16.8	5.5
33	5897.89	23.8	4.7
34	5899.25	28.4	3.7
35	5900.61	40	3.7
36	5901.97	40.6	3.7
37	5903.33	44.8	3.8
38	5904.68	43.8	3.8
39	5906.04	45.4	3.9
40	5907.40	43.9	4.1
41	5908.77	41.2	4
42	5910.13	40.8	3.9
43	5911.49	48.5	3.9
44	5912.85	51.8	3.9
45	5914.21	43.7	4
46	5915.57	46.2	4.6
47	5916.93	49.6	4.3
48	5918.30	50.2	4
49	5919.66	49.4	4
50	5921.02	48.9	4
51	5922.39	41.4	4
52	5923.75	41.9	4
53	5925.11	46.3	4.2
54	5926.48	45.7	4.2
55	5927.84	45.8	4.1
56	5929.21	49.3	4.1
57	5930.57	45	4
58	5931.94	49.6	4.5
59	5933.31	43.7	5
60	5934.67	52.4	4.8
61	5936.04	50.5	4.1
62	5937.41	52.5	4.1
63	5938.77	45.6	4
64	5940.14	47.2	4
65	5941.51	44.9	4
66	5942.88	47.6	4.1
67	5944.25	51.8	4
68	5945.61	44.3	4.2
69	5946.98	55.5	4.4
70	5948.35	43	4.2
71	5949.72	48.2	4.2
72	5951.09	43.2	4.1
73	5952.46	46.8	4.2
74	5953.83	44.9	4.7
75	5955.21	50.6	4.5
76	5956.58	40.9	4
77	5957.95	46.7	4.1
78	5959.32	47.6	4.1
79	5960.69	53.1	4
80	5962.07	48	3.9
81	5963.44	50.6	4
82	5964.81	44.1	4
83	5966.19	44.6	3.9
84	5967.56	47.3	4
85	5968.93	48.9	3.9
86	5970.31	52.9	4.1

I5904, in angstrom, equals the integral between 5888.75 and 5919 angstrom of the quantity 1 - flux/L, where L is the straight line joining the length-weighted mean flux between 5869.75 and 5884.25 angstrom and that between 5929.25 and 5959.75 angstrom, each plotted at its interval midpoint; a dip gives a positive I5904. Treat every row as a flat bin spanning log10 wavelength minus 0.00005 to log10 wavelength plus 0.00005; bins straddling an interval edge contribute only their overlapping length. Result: 6.5 angstrom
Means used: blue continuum 45.2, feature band 36.3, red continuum 47.4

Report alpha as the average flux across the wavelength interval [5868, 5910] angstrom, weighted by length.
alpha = 37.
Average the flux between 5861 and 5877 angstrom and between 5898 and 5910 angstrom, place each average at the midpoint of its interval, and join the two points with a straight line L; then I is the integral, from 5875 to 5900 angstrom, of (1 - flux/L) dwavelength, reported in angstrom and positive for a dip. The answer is 5.9 angstrom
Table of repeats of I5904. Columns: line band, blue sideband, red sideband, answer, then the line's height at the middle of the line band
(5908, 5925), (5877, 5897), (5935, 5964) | -2.7 angstrom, 39.8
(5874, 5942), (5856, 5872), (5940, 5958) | 7.7 angstrom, 46.3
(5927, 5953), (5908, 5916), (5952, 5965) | -0.6 angstrom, 46.6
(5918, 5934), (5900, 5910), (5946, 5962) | -0.6 angstrom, 44.7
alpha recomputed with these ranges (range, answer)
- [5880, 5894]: 31.5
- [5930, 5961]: 47.6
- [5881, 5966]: 42.5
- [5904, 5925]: 45.8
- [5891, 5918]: 37.6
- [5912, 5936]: 47.2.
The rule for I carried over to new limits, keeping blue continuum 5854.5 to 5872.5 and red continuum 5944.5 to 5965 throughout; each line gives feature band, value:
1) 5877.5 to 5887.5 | 0.6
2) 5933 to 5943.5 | -0.3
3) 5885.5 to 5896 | 5.1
